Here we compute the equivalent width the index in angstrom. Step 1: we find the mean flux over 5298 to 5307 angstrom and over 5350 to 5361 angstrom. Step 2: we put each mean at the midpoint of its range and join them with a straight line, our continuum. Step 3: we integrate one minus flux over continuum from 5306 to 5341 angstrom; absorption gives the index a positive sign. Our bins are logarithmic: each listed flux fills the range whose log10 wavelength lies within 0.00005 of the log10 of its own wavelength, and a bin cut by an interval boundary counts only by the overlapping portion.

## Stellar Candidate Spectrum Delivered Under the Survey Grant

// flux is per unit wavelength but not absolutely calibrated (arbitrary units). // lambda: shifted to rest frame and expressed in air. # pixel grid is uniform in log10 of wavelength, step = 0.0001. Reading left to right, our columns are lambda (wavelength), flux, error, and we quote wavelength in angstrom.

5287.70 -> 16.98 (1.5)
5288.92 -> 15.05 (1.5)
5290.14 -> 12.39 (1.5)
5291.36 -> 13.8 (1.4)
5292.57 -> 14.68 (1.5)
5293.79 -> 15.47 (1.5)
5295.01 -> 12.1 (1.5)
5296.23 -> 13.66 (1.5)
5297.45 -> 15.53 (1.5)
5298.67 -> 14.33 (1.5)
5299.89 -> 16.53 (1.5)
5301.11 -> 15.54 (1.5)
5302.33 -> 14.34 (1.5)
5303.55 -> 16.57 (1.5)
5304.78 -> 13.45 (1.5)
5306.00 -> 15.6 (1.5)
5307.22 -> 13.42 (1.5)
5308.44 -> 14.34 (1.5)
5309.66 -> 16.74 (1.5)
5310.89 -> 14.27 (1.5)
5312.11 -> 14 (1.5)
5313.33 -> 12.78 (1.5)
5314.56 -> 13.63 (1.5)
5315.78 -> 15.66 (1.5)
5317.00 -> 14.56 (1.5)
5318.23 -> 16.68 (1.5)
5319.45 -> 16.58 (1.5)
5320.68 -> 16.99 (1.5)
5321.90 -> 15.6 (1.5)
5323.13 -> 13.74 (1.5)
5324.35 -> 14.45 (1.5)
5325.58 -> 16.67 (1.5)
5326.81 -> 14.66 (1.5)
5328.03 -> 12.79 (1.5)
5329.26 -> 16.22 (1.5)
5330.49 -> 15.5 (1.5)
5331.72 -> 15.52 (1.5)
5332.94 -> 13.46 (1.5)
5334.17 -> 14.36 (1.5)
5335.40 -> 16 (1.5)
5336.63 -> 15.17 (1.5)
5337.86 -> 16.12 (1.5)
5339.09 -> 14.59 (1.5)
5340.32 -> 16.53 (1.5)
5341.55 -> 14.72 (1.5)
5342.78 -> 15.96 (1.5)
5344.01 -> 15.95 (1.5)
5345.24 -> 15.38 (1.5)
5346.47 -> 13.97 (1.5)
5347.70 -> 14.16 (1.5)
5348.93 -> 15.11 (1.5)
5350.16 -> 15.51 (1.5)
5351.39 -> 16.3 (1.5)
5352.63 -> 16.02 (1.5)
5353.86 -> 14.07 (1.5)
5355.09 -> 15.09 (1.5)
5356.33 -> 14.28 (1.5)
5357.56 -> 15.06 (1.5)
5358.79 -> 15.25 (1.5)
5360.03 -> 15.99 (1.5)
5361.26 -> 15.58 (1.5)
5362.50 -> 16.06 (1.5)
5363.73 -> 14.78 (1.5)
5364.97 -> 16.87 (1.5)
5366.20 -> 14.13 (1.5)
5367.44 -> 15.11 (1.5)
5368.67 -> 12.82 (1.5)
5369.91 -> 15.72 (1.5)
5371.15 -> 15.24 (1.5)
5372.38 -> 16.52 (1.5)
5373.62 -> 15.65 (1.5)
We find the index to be 0.3 angstrom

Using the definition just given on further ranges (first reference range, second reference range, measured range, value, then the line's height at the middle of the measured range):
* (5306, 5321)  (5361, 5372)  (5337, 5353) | -0.3 angstrom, 15.1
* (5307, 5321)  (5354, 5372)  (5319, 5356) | -0.4 angstrom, 15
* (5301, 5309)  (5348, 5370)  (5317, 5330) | -0.5 angstrom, 14.9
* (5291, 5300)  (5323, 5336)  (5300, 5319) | -0.3 angstrom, 14.6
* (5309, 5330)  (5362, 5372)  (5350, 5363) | -0.2 angstrom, 15.1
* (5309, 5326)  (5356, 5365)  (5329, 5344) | -0.1 angstrom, 15.3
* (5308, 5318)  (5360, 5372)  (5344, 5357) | 0.0 angstrom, 15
